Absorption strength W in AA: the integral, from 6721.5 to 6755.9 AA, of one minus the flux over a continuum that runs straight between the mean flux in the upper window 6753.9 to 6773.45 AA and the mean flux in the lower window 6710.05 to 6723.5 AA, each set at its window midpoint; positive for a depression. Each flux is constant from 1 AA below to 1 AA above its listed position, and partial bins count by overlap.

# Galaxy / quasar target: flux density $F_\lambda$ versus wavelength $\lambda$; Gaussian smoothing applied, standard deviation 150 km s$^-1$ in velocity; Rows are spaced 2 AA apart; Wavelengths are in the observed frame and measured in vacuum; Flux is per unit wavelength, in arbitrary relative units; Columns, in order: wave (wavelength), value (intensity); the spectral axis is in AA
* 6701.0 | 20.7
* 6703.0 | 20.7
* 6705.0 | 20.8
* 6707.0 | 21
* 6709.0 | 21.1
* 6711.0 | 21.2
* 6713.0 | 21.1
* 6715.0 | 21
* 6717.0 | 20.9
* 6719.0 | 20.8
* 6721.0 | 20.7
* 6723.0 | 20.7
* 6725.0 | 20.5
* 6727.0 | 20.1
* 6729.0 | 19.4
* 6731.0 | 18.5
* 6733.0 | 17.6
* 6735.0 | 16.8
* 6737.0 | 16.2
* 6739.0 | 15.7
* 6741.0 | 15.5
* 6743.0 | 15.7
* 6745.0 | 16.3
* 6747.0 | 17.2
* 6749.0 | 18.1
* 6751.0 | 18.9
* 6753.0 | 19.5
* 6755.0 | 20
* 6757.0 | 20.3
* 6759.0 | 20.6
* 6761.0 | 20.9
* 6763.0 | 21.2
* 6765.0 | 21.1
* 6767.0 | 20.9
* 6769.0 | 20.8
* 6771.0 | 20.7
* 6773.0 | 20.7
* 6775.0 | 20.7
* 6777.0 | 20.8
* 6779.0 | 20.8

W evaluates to 4.55 AA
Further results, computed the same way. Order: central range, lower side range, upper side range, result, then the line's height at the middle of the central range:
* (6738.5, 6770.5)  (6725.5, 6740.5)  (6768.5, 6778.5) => 0.66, 19.3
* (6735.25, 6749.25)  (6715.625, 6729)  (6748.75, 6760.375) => 2.59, 20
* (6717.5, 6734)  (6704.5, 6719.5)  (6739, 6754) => -0.27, 19.5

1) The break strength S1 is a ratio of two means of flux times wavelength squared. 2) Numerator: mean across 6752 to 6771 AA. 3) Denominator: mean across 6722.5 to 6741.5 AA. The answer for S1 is 1.1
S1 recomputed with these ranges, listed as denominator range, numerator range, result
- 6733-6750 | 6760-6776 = 1.27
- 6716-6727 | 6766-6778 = 1.02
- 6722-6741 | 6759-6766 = 1.16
